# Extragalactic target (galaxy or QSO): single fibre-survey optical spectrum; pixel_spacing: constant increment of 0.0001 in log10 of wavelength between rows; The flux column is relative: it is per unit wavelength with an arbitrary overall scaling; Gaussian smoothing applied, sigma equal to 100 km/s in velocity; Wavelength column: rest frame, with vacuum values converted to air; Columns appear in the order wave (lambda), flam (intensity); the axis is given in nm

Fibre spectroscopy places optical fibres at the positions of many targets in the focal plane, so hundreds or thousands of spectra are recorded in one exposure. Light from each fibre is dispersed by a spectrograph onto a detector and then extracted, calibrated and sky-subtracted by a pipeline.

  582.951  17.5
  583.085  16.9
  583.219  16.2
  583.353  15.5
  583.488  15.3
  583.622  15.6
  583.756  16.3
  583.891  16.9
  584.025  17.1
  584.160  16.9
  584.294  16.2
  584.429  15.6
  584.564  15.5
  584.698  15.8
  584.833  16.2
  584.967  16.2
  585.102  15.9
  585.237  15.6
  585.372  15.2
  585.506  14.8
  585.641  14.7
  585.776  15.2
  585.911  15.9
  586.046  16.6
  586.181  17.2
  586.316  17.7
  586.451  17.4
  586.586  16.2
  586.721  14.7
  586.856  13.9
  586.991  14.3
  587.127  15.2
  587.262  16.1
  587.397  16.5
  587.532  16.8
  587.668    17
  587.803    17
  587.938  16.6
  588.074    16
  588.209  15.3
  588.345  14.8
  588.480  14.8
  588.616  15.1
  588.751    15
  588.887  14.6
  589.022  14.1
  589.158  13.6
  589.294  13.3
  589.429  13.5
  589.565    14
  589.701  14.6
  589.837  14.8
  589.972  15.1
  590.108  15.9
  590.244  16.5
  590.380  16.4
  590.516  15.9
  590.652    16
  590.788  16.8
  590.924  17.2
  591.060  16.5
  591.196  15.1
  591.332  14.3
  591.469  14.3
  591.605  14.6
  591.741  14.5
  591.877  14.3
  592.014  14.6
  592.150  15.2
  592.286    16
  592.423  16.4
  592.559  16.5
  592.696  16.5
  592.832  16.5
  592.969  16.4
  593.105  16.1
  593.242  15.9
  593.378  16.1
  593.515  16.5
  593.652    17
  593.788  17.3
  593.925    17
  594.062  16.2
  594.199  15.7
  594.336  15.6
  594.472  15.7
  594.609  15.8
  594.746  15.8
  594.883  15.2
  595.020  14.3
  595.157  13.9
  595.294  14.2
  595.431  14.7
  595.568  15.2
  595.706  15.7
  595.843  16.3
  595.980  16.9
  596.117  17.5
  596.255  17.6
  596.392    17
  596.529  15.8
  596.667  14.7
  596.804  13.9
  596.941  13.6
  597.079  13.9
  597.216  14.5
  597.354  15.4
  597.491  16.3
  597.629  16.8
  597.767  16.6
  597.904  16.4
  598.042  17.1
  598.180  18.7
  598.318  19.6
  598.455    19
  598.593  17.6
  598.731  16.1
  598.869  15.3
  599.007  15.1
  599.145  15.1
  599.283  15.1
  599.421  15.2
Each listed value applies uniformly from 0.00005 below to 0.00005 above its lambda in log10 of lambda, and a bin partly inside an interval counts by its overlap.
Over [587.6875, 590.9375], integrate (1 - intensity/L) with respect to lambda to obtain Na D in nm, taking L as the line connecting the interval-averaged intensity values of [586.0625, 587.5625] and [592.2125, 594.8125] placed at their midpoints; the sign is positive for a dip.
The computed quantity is 0.17 nm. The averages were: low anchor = 16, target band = 15.3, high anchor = 16.3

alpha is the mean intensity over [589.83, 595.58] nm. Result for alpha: 15.7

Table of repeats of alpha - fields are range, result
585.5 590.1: 15.4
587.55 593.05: 15.4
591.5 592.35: 14.8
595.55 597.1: 15.7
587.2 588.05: 16.6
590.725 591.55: 15.7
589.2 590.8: 15.2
